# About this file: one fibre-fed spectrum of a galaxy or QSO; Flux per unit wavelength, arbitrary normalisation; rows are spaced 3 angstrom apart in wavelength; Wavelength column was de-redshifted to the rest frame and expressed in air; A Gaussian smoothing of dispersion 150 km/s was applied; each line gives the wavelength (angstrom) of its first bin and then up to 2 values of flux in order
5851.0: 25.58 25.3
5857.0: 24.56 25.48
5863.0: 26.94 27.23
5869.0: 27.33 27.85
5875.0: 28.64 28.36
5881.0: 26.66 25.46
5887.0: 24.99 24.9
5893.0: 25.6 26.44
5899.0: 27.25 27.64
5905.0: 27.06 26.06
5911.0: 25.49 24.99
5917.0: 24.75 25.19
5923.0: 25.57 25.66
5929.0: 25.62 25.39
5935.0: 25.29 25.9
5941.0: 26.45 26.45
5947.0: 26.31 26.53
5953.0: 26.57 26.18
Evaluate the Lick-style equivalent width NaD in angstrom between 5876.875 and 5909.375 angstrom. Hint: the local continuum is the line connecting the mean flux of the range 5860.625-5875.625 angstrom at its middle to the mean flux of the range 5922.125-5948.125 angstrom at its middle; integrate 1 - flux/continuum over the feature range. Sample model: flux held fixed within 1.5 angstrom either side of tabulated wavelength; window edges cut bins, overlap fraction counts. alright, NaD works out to 0.5 angstrom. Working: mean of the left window 27.4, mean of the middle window 26.4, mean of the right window 25.8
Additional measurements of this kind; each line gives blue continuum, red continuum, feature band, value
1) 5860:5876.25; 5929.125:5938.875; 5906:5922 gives 0.4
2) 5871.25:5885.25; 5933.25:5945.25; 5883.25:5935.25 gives 1.8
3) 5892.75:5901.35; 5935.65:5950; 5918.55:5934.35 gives 0.6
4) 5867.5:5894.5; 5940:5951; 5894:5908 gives -0.2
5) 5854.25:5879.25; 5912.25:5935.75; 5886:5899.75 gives 0.2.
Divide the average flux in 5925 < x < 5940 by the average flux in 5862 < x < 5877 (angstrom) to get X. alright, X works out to 0.9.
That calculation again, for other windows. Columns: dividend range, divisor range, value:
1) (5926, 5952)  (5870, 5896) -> 0.98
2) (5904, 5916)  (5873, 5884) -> 0.94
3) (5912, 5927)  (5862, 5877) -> 0.91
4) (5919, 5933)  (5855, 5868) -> 0.98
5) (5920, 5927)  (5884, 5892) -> 1.02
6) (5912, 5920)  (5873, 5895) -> 0.95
